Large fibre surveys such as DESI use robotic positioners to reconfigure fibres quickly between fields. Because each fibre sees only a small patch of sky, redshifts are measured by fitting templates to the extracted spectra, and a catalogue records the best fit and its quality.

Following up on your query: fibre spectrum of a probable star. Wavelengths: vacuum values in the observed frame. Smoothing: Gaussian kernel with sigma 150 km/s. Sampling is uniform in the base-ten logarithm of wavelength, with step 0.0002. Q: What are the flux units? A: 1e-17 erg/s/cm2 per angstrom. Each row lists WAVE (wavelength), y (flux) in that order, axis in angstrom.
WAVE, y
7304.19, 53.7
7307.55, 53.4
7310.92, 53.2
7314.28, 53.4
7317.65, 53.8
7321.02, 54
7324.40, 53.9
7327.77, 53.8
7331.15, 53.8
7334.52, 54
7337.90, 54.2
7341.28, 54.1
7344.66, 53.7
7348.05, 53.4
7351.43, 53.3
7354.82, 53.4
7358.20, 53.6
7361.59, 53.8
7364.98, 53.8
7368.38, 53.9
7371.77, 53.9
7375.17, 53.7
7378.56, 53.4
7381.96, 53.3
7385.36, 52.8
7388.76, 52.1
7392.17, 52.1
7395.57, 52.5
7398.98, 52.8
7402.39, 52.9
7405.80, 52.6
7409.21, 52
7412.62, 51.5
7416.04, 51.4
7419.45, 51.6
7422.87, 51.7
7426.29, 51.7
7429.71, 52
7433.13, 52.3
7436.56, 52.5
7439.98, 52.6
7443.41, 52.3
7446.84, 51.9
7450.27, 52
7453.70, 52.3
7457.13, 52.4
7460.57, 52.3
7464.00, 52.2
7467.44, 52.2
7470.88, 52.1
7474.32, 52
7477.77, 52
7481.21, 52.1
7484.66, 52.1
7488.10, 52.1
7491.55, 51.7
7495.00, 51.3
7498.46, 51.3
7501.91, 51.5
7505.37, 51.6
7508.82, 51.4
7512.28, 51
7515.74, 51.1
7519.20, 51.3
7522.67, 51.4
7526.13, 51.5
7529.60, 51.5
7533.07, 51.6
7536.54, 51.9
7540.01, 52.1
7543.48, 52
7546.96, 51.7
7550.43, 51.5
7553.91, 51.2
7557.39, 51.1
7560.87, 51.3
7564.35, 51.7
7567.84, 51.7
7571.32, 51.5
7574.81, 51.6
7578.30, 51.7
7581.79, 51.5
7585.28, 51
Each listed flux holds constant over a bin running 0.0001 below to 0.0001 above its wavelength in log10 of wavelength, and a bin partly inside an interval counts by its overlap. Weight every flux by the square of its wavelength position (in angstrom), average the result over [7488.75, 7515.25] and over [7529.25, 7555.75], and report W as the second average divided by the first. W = 1.02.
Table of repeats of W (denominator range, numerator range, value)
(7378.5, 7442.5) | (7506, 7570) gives 1.02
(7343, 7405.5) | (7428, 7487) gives 1.00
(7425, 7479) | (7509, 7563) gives 1.01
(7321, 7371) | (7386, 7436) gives 0.99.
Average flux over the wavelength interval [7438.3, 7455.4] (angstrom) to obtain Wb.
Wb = 52.2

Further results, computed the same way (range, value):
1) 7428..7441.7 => 52.3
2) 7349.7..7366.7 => 53.6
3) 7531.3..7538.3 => 51.7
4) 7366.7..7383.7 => 53.7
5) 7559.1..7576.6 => 51.6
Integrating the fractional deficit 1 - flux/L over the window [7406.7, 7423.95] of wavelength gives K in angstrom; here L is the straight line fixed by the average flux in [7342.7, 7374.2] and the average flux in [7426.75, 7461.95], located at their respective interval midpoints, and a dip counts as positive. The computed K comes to 0.3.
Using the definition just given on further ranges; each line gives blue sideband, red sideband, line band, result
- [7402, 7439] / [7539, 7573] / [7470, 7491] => -0.1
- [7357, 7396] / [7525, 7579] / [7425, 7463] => 0.3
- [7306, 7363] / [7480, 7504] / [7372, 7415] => 0.2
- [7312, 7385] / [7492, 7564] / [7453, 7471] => 0.0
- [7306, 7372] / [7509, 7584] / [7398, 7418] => 0.3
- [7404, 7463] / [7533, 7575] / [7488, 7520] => 0.3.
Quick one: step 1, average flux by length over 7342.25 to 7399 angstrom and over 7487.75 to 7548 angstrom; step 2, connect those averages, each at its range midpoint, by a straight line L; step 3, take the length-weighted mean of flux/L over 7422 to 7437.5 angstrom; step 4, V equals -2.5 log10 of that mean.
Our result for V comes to 0.012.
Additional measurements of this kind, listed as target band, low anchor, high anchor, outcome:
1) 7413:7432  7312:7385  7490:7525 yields 0.02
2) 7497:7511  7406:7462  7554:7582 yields 0.01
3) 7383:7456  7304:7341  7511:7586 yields 0.01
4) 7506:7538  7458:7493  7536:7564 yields 0.01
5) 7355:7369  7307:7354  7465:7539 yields -0.01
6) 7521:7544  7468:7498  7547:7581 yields 0.00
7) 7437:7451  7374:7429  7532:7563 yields 0.00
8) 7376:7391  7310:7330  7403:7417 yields -0.01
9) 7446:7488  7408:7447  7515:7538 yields -0.01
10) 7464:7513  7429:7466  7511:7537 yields 0.00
